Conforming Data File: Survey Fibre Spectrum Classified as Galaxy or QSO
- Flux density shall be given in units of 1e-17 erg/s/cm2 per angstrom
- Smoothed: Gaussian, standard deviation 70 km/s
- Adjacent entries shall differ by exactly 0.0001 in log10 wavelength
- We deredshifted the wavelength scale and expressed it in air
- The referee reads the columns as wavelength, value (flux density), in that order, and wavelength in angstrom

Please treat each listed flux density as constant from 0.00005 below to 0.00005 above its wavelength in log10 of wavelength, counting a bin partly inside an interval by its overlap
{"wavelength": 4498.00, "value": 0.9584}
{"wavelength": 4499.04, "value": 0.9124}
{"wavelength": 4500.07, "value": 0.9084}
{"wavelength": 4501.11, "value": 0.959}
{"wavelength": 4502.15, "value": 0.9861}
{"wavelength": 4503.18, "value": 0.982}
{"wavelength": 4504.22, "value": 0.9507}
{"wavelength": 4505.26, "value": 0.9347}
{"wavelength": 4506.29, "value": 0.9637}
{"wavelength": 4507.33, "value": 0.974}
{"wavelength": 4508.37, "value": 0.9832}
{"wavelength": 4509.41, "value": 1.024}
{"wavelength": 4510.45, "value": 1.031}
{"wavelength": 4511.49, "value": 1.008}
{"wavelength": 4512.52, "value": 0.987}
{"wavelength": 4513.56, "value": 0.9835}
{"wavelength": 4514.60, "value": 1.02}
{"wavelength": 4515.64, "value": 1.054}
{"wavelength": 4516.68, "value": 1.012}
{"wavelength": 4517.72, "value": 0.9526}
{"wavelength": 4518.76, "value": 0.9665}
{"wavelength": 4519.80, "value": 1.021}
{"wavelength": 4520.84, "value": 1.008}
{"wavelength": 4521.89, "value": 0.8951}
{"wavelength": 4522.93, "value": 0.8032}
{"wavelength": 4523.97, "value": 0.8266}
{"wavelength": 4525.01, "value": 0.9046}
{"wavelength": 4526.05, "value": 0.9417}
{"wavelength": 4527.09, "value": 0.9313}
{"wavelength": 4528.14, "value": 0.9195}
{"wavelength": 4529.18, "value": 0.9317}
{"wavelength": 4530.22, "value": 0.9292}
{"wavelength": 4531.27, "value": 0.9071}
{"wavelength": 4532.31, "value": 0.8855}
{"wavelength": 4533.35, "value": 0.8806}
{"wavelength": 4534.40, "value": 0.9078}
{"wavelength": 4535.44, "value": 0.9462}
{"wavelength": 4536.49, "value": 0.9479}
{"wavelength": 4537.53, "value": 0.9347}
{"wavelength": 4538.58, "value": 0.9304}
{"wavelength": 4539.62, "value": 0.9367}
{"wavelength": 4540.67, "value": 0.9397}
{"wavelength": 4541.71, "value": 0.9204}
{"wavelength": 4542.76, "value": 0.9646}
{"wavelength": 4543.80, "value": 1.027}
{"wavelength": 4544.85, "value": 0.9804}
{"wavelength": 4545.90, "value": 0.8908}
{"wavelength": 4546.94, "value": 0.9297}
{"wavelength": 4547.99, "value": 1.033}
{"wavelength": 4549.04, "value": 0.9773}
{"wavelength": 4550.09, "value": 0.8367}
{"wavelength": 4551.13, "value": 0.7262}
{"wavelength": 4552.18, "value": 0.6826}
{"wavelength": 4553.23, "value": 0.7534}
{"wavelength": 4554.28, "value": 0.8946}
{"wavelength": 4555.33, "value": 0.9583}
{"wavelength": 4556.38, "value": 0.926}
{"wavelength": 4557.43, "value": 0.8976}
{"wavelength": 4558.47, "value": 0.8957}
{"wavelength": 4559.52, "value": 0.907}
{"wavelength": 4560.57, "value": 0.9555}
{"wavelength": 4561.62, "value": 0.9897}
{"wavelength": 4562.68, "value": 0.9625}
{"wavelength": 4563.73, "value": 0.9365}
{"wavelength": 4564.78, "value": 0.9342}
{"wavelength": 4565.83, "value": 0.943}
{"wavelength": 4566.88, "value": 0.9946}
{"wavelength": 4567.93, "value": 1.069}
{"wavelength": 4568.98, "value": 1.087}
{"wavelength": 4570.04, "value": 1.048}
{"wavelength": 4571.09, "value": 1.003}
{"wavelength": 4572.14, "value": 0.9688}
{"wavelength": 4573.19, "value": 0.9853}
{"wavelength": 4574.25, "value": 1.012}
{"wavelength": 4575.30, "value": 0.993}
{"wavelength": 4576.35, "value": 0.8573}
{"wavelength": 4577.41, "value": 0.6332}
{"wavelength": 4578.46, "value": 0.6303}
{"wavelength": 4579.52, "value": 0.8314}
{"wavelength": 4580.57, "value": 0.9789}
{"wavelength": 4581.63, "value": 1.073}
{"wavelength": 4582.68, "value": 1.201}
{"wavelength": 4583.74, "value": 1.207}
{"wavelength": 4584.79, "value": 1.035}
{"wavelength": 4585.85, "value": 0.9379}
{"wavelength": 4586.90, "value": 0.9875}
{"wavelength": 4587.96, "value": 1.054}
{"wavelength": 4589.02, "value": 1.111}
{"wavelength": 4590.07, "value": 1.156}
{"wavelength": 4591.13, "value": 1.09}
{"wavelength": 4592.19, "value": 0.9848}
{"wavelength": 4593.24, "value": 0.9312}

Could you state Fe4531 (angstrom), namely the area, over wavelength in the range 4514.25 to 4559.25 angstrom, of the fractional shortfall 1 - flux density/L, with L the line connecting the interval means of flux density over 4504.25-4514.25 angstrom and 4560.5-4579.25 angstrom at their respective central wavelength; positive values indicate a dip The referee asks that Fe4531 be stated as 2.13 angstrom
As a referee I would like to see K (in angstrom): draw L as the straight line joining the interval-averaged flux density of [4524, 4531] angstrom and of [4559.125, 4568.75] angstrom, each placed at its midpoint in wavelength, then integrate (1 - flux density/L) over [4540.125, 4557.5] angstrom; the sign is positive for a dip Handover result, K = 0.8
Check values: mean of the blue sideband 0.918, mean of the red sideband 0.97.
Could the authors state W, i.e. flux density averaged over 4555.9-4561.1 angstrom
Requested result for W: 0.918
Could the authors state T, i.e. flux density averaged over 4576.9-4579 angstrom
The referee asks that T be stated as 0.632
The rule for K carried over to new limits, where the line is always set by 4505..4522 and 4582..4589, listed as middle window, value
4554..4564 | 1.1 angstrom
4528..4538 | 0.9 angstrom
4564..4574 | 0.5 angstrom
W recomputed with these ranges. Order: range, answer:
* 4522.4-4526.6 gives 0.871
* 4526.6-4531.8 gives 0.923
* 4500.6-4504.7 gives 0.97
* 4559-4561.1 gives 0.932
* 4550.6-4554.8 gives 0.765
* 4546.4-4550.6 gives 0.944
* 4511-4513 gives 1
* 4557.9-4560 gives 0.905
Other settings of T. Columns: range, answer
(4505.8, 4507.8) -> 0.968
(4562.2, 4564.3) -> 0.95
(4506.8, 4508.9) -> 0.976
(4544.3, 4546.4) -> 0.934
